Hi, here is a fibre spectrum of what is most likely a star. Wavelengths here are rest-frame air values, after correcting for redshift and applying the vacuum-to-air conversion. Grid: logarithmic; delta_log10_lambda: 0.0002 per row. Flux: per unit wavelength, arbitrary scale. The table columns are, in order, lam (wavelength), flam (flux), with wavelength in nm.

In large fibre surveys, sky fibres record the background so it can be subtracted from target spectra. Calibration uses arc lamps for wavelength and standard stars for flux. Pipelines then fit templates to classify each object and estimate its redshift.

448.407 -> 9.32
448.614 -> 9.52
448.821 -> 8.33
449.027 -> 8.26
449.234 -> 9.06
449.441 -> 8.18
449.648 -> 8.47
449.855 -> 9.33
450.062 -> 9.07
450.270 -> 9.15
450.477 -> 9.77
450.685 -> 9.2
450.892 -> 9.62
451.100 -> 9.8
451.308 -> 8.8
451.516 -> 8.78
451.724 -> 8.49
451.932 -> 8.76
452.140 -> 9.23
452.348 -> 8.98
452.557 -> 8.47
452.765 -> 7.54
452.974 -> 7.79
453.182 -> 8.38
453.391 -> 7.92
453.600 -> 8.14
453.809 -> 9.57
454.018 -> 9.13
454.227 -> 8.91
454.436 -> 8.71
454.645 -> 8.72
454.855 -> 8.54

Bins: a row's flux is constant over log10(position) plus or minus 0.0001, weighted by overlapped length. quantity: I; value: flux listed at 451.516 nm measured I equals 8.78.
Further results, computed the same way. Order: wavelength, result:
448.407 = 9.32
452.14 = 9.23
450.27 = 9.15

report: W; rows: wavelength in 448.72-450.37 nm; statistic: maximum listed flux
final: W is 9.33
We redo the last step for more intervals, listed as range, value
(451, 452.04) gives 9.8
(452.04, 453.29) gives 9.23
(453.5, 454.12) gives 9.57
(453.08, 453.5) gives 8.38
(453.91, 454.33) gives 9.13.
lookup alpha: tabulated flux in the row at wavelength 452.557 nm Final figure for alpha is 8.47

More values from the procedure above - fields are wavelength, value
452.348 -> 8.98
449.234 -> 9.06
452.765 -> 7.54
